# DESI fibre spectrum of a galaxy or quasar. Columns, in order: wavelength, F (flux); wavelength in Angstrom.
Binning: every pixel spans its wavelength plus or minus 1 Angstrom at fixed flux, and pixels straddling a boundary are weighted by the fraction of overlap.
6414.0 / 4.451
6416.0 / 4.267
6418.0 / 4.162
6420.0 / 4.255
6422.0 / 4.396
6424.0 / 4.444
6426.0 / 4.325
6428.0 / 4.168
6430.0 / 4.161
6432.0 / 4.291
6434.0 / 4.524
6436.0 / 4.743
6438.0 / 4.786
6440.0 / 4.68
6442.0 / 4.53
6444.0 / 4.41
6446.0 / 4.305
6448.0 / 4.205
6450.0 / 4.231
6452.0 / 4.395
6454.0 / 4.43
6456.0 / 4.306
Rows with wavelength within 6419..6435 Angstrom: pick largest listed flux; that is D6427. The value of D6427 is 4.524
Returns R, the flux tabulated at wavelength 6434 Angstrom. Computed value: 4.524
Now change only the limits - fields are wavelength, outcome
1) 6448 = 4.205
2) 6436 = 4.743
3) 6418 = 4.162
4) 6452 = 4.395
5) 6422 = 4.396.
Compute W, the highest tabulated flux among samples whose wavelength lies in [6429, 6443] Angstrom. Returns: 4.786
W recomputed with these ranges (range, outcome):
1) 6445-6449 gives 4.305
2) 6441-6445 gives 4.53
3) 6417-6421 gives 4.255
